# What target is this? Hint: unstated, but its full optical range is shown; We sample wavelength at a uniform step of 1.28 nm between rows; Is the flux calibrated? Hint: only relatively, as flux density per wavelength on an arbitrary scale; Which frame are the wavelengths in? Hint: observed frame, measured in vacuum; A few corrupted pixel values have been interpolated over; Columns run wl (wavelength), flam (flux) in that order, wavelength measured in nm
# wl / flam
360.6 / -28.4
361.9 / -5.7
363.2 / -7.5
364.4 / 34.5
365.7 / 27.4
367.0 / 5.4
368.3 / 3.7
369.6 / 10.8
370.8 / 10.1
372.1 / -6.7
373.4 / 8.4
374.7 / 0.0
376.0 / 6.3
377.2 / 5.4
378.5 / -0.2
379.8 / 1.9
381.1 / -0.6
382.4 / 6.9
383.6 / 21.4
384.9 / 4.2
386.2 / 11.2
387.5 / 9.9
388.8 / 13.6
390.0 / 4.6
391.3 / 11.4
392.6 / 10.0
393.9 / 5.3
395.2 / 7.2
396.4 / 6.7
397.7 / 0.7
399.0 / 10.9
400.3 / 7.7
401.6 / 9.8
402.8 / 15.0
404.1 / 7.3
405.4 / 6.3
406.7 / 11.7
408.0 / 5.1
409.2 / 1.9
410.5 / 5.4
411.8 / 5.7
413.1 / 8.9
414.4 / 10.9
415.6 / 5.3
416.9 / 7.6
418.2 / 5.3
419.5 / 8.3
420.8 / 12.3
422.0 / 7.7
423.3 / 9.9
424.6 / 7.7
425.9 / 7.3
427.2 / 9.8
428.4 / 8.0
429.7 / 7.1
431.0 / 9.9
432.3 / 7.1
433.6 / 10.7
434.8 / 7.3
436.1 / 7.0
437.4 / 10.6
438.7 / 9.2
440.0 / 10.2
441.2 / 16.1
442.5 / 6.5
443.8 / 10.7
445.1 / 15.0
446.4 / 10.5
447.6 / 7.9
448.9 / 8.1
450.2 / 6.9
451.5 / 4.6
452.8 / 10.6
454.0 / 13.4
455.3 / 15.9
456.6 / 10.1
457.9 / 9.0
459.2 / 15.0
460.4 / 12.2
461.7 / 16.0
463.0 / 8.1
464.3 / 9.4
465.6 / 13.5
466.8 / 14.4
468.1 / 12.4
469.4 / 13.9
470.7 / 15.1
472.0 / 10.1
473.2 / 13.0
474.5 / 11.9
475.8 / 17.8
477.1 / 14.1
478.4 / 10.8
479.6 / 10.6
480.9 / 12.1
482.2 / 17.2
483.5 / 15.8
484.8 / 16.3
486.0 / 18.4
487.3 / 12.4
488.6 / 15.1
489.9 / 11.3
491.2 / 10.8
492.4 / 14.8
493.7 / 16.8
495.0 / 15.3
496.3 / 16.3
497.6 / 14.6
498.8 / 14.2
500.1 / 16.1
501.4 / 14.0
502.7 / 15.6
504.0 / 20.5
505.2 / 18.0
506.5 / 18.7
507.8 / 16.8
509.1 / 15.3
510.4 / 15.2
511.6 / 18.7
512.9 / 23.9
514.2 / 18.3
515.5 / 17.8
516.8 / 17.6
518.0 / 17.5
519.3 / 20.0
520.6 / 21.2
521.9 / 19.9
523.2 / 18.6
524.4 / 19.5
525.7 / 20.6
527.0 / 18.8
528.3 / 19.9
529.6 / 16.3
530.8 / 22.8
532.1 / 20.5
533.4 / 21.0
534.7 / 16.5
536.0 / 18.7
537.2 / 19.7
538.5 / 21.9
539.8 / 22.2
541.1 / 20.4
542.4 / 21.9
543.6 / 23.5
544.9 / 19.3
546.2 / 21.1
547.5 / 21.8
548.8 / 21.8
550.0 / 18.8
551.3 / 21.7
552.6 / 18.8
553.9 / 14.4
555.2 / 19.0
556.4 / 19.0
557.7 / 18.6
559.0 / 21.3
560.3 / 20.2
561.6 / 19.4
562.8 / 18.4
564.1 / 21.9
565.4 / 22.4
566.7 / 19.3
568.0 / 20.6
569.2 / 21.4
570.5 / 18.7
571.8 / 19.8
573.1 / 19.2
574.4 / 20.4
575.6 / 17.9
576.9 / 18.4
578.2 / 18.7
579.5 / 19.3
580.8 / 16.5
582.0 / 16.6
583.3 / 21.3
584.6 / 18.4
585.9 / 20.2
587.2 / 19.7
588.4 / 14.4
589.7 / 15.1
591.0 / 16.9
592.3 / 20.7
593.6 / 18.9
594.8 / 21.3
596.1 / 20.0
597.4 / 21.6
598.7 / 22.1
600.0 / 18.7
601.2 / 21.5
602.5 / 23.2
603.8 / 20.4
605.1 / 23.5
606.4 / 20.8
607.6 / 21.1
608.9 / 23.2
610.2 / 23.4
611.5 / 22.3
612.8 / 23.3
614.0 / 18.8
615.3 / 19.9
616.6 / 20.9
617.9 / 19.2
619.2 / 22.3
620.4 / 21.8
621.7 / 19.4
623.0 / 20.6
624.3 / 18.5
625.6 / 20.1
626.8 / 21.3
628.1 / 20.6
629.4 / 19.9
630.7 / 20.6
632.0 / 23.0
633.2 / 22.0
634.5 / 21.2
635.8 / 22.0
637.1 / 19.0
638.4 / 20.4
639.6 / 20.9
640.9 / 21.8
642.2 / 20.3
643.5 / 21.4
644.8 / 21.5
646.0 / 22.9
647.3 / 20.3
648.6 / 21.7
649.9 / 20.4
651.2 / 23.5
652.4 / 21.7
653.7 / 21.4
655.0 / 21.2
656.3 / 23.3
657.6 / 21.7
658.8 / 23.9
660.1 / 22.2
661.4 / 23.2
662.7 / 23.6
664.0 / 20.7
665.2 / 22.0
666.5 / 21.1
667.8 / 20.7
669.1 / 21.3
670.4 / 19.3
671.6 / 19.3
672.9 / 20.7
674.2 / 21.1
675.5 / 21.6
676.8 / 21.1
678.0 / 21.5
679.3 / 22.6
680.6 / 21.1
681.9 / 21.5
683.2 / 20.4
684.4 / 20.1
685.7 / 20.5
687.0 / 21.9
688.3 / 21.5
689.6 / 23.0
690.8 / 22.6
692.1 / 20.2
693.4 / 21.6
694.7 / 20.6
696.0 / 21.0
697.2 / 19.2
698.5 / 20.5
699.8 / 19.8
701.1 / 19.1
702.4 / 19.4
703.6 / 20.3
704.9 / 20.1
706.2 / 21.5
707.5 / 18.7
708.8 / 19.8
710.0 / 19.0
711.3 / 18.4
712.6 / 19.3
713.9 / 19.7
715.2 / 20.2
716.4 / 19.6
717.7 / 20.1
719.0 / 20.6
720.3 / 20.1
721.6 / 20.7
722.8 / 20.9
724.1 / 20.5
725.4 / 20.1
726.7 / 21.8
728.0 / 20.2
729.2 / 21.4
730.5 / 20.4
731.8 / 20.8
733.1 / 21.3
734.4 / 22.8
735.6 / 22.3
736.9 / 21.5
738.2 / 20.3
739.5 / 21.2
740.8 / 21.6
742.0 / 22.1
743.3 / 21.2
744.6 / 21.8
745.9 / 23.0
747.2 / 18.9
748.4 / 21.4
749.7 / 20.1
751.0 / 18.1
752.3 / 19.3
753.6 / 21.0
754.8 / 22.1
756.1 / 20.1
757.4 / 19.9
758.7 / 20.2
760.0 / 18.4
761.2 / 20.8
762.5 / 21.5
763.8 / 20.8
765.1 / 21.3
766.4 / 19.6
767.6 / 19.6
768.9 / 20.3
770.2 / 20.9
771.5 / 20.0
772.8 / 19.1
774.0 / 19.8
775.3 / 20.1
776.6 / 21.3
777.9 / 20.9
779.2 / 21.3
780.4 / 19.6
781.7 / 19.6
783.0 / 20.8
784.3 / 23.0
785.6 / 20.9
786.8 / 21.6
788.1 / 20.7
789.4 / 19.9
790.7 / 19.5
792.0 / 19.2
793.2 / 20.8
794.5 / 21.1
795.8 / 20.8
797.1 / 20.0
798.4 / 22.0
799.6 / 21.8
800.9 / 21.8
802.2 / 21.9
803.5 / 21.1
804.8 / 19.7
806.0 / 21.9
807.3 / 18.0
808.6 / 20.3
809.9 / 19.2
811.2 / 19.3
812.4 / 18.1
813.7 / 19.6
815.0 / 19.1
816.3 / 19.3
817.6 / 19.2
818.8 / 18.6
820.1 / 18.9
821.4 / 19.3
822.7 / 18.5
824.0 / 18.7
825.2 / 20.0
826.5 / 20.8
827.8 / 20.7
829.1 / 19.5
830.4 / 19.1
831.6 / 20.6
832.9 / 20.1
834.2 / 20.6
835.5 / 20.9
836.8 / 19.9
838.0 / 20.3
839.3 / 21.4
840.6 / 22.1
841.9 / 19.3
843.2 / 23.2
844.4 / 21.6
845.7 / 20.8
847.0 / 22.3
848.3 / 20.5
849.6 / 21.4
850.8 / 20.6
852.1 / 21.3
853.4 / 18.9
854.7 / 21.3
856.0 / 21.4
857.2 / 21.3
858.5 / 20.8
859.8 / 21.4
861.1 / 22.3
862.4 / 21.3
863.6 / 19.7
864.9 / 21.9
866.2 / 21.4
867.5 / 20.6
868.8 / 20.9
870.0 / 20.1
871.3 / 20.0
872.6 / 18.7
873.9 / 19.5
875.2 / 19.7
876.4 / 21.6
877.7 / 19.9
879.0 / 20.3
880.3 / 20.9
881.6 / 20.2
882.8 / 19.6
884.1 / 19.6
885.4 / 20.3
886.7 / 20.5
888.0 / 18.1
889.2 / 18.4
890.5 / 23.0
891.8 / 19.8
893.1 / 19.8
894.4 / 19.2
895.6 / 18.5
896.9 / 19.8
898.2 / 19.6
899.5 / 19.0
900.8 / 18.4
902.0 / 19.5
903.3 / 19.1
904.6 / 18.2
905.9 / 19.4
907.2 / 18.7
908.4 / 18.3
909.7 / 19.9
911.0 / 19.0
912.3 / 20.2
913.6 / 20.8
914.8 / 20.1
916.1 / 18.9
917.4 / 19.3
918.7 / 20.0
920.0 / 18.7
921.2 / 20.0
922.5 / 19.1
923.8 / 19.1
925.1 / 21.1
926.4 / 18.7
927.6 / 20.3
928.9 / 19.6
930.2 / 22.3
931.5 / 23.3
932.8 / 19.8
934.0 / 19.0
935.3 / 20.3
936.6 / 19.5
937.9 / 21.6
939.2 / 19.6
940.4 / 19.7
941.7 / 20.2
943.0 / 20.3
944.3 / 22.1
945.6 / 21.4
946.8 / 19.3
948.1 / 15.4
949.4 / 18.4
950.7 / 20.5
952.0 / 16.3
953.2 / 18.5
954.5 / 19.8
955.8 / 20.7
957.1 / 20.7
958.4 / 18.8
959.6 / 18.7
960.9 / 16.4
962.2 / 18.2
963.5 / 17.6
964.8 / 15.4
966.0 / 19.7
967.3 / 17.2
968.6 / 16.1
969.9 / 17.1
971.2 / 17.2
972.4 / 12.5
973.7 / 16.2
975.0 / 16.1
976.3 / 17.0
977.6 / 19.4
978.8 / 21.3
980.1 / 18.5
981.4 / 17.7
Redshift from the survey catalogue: 0.139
